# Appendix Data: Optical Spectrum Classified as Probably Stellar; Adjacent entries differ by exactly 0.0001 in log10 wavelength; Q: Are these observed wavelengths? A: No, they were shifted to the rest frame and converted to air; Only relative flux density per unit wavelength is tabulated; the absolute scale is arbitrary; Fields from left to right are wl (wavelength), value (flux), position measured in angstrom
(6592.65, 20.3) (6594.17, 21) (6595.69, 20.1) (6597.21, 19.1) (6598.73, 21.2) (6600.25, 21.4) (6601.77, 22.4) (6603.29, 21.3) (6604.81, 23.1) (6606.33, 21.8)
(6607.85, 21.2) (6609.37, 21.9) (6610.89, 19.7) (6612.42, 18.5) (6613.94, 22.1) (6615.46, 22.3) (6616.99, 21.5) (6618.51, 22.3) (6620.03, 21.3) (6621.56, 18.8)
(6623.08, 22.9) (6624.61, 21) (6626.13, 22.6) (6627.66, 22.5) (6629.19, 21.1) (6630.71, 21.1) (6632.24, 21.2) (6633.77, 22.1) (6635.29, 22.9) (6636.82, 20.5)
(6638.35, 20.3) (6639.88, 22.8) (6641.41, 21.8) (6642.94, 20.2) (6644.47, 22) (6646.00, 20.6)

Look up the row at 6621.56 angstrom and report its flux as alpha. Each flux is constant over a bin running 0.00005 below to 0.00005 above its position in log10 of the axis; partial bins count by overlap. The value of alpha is 18.8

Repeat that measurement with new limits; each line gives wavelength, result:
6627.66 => 22.5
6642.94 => 20.2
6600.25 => 21.4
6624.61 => 21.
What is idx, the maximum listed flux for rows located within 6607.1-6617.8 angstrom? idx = 22.3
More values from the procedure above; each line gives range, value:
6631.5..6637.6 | 22.9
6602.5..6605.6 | 23.1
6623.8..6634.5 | 22.6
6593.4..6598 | 21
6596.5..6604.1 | 22.4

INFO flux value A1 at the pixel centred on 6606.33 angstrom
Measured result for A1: 21.8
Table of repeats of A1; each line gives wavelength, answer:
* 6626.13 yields 22.6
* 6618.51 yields 22.3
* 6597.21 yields 19.1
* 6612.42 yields 18.5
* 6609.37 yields 21.9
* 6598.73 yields 21.2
